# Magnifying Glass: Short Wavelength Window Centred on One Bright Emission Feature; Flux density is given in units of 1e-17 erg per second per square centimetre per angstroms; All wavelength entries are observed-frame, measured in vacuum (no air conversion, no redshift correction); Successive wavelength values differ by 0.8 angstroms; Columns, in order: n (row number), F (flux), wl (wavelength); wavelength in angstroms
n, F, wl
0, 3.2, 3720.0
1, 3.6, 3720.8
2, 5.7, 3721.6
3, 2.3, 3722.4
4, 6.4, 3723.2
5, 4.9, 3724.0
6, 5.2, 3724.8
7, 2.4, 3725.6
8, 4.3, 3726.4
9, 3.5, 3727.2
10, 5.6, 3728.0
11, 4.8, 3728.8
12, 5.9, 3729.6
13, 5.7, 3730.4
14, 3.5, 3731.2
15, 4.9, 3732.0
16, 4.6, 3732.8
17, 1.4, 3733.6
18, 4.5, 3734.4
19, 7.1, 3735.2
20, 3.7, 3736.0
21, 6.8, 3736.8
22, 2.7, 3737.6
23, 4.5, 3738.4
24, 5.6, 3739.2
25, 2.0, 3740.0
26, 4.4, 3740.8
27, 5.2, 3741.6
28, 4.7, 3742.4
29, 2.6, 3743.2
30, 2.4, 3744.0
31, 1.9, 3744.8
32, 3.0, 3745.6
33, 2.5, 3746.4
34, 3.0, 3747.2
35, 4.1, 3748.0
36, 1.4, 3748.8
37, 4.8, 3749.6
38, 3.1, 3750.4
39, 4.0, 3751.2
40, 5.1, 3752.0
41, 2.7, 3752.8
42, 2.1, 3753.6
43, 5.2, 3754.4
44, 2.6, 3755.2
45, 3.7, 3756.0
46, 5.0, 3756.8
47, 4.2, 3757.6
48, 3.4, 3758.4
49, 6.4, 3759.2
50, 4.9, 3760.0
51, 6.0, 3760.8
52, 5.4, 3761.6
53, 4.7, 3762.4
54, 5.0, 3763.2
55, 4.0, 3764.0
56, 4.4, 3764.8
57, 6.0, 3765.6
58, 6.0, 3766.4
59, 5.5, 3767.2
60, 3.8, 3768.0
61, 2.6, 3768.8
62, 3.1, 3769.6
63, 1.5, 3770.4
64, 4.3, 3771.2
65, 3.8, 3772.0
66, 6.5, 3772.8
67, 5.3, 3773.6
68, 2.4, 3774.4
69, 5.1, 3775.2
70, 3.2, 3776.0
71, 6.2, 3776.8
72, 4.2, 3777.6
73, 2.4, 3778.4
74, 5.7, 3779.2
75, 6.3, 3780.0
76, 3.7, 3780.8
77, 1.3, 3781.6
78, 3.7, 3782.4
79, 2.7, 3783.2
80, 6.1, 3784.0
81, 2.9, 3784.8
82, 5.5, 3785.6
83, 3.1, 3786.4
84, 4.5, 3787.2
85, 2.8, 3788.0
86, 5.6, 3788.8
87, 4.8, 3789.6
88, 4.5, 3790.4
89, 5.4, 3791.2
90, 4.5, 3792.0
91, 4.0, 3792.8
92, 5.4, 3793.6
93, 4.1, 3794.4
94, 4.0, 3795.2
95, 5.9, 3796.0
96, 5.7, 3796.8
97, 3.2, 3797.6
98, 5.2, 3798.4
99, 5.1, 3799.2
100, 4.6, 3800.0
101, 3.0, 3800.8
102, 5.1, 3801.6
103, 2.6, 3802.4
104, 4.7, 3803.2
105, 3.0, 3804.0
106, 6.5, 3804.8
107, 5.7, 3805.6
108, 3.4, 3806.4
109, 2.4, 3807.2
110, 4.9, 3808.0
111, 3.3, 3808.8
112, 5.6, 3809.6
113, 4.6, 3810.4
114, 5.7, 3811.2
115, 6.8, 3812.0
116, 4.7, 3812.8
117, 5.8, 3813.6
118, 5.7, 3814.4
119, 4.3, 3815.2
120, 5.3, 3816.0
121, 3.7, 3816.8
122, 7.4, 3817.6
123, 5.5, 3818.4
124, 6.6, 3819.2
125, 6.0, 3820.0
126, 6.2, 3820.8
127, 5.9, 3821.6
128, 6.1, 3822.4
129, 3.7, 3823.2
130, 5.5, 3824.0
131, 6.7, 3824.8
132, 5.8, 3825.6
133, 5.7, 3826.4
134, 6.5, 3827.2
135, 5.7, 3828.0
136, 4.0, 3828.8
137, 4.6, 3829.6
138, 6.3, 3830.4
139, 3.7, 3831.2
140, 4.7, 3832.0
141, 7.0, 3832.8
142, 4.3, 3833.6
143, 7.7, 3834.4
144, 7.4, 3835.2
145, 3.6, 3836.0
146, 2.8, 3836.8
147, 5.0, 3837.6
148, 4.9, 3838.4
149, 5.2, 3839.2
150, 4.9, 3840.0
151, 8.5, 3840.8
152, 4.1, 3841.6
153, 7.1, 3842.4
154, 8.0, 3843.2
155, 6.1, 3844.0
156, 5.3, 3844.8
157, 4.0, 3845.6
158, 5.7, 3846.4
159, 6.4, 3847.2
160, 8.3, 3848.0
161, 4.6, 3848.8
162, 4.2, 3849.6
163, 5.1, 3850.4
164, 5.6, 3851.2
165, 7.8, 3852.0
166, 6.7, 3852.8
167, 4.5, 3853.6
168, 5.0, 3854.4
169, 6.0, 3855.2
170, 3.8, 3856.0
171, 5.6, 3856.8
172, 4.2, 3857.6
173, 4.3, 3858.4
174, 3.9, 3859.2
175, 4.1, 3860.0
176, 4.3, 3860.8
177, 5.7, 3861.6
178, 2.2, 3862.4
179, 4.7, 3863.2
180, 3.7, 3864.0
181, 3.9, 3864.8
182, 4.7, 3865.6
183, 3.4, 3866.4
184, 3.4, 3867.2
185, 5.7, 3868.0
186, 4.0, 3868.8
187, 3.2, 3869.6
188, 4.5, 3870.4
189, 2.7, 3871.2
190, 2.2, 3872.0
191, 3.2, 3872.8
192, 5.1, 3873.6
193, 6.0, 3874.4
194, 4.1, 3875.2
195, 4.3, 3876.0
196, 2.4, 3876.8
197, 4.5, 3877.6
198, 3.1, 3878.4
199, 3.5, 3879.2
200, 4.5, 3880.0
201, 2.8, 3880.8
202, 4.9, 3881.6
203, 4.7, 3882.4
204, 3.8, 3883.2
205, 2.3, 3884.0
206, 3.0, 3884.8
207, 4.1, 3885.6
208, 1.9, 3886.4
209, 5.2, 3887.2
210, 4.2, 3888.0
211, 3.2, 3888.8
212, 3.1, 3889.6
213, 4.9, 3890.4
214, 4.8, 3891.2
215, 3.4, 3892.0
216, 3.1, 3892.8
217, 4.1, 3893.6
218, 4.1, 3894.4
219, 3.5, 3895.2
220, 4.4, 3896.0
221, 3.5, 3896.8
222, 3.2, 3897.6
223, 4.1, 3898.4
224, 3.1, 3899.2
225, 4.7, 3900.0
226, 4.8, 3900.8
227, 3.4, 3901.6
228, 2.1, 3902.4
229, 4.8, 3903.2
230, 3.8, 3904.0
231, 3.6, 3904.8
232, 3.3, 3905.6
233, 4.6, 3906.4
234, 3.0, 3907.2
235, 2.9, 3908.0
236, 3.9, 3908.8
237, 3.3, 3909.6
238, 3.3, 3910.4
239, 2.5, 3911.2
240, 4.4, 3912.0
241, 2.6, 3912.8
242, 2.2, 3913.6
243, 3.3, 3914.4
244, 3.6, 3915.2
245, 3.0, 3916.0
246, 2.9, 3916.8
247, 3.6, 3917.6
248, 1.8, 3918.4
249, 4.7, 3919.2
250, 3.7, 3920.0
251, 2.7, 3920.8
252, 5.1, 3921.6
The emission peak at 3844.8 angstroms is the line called C III] 1909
